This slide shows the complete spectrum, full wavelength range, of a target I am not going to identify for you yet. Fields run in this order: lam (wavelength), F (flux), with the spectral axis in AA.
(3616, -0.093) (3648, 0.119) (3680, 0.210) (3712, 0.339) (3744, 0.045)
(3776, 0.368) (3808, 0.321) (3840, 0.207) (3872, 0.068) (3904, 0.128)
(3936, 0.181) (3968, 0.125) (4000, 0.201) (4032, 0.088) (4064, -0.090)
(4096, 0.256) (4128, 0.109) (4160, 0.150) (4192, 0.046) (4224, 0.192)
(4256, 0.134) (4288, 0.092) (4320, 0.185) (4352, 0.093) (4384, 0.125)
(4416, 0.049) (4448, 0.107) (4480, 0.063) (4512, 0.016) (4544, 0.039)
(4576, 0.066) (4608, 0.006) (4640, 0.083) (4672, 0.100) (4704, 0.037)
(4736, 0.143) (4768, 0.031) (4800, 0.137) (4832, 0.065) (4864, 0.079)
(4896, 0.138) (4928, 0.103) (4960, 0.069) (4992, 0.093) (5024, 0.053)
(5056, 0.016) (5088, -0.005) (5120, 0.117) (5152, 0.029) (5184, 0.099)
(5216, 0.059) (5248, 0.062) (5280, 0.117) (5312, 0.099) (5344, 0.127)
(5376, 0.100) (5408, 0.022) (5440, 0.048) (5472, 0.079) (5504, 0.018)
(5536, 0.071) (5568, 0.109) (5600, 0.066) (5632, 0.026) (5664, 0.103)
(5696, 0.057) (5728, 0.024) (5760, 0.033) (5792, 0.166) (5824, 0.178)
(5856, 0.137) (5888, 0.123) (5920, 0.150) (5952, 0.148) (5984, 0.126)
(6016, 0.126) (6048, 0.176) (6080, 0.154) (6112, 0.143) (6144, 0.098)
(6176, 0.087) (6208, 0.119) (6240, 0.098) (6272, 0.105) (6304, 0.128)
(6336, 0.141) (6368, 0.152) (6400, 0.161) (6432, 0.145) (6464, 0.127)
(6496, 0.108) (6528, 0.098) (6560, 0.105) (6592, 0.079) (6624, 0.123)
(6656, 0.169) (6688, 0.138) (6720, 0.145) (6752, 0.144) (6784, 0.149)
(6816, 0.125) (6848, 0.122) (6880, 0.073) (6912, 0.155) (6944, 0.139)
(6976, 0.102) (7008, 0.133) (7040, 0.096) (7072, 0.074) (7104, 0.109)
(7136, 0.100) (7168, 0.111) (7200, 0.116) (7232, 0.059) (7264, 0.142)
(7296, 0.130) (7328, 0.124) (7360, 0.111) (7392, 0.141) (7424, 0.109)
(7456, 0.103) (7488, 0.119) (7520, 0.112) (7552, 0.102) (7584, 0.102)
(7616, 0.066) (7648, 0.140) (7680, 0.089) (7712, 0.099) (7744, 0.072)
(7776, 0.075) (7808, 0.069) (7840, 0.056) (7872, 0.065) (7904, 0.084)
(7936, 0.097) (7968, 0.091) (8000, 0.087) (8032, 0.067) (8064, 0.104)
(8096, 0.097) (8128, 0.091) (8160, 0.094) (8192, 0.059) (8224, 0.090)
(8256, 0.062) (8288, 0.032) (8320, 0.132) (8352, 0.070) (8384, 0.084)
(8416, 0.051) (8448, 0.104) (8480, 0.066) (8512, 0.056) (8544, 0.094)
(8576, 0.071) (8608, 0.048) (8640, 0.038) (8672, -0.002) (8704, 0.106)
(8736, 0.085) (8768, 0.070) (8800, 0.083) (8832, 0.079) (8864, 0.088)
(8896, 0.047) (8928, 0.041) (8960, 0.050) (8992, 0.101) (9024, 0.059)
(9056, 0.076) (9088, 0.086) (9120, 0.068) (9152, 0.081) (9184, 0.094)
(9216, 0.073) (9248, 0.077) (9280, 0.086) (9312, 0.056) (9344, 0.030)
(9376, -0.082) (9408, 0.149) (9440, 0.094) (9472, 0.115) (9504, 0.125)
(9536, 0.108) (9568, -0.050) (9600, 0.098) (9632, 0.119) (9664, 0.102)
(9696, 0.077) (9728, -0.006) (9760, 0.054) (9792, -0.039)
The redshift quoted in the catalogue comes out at 1.54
